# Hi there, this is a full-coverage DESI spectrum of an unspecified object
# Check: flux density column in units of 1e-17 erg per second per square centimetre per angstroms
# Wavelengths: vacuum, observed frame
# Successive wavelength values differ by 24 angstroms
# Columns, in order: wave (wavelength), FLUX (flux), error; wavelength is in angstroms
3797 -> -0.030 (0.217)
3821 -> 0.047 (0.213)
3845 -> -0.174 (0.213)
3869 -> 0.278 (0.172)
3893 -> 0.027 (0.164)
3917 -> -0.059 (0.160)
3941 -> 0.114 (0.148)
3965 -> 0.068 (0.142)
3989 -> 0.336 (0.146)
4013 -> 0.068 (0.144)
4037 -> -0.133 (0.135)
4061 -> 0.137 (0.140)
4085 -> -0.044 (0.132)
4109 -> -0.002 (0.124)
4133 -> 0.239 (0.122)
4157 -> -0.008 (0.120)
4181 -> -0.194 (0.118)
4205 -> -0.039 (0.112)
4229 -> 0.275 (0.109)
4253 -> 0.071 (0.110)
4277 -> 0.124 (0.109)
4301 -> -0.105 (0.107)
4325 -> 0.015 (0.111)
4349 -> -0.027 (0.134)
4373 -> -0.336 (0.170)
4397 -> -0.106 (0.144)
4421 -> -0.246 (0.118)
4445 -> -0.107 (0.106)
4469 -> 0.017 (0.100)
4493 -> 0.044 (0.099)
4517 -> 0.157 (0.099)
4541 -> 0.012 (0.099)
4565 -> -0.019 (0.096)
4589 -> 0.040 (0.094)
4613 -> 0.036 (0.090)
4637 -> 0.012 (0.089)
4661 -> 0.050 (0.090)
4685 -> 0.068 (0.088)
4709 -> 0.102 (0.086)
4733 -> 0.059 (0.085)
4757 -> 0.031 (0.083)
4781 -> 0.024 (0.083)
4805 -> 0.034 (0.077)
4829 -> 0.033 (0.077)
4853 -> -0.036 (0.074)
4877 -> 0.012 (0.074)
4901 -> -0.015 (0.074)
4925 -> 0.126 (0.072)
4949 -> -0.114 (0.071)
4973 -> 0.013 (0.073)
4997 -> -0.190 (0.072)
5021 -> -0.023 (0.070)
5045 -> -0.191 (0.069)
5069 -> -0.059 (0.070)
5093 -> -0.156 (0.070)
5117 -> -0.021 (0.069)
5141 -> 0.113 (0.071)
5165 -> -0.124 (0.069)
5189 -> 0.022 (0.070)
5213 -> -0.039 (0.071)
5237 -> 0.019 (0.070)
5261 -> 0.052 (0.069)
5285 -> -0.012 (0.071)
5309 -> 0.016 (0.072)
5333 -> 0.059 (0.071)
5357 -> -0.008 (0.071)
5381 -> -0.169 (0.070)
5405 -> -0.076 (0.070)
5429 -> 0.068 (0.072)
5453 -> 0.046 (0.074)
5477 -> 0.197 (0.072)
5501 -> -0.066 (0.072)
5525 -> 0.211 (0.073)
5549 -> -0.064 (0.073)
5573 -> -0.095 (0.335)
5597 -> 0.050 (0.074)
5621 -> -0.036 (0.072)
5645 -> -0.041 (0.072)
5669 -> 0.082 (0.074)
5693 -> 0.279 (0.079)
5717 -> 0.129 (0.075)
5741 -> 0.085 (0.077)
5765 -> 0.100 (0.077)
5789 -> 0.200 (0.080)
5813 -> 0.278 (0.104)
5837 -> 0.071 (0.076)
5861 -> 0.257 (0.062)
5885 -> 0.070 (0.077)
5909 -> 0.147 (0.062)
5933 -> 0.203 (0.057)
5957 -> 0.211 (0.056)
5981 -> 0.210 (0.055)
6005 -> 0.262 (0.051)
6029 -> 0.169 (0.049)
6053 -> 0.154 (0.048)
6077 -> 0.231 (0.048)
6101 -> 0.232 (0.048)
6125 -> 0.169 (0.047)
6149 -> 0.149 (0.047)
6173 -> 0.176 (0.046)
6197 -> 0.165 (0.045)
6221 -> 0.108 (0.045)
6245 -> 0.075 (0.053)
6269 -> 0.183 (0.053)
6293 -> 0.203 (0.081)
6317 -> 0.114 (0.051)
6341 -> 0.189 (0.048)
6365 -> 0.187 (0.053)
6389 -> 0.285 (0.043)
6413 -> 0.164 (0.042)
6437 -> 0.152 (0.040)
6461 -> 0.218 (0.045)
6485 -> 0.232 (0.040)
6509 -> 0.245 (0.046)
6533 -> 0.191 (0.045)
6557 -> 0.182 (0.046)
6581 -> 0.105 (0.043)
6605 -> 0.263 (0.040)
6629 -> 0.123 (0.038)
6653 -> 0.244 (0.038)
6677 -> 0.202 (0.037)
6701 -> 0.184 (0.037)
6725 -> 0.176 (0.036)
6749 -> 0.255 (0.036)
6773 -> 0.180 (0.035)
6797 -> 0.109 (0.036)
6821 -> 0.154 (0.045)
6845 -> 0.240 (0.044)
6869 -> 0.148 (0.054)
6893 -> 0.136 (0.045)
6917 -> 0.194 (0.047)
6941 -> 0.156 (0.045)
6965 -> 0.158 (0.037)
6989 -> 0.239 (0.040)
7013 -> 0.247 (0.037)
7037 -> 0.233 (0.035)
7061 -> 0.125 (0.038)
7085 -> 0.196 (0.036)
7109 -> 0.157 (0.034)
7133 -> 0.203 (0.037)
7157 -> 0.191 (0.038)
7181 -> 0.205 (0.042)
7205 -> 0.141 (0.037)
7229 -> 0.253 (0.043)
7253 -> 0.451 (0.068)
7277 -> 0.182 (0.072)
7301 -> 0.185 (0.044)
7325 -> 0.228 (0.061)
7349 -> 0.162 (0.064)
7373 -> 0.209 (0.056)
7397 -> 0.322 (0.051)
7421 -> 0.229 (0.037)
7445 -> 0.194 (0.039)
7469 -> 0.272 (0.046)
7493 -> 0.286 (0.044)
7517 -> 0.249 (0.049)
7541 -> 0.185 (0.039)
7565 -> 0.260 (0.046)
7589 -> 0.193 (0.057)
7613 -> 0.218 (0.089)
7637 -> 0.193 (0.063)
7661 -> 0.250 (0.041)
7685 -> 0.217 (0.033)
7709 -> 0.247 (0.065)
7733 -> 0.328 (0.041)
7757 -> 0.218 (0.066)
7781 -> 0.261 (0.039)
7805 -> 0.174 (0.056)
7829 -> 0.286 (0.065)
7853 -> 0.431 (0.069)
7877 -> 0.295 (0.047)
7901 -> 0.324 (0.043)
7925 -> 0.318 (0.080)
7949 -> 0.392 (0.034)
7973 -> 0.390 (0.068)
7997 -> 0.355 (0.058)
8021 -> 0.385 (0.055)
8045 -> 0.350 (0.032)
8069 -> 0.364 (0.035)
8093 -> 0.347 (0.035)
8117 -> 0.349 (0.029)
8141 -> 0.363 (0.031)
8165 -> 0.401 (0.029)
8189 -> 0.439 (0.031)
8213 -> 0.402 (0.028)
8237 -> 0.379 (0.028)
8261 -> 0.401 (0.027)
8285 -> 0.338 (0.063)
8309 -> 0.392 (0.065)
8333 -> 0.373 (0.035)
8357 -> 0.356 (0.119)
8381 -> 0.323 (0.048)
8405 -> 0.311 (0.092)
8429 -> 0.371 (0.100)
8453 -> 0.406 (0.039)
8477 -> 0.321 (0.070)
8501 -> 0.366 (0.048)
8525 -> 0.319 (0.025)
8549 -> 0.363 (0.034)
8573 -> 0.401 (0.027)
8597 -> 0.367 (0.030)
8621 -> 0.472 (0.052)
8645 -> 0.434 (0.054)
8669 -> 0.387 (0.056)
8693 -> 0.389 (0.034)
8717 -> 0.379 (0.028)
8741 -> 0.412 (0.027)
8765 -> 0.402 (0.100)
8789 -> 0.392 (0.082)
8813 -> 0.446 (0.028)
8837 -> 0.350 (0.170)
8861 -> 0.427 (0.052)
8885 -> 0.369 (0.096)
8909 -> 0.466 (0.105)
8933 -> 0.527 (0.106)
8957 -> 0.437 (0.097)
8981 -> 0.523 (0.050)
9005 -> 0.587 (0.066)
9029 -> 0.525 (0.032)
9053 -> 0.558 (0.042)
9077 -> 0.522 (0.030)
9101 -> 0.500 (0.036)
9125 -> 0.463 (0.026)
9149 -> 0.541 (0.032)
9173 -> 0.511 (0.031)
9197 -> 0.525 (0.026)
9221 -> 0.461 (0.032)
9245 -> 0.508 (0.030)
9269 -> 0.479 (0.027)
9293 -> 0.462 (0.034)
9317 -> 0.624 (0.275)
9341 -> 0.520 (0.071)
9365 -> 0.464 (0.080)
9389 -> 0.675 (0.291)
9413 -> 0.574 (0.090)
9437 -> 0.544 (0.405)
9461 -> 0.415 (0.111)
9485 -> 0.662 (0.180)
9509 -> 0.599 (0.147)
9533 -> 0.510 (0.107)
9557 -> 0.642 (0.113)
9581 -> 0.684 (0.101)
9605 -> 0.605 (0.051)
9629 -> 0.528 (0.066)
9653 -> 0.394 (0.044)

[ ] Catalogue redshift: 0.98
